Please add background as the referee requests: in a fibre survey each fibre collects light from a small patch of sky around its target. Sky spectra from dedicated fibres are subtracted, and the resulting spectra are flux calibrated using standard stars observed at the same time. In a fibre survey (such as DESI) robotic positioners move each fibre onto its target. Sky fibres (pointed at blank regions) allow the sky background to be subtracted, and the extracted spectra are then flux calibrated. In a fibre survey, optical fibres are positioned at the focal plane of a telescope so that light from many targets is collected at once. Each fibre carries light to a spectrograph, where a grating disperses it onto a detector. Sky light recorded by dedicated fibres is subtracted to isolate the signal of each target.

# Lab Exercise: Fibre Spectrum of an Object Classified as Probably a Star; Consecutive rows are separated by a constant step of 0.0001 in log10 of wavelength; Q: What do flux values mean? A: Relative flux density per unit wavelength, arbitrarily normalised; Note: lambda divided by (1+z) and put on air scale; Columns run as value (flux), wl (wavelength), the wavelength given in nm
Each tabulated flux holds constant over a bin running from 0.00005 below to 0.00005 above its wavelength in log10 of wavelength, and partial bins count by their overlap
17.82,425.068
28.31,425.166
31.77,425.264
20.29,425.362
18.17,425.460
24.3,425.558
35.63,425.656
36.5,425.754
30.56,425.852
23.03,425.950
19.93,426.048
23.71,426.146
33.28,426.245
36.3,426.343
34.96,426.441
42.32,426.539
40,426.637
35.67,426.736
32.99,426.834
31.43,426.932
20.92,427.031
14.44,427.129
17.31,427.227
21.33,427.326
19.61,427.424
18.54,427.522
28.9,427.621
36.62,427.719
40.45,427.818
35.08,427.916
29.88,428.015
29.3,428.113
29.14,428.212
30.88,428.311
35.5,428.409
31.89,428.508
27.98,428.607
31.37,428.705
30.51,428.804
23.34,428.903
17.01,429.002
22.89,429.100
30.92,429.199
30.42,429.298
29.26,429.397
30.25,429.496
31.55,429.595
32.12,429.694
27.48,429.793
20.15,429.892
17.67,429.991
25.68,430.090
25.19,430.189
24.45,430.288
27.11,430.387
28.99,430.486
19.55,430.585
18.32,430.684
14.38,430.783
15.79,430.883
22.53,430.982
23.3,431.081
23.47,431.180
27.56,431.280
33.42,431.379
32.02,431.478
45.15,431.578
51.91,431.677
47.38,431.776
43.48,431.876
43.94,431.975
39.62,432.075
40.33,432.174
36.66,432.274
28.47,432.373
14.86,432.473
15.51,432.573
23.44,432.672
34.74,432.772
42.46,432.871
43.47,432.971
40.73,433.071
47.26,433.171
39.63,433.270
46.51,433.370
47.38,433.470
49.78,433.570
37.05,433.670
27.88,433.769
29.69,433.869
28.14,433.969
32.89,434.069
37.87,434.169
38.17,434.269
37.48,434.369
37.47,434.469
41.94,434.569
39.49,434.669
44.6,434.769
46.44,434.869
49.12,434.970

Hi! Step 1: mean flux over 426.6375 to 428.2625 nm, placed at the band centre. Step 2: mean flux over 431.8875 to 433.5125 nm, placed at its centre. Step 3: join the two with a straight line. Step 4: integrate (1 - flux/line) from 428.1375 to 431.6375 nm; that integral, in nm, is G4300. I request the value 0.55 nm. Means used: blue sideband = 28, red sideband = 36.7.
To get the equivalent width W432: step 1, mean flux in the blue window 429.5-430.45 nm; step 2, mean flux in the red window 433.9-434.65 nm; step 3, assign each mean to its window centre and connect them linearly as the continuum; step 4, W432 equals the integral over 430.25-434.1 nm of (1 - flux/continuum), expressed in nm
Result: -0.21 nm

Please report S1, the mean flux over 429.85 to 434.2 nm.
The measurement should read 32.2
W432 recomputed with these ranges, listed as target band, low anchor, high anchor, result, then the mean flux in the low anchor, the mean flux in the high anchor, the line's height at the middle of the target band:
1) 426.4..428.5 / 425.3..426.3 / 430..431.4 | -0.355 nm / 26.7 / 23.2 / 25.5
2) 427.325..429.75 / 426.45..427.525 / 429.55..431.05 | -0.346 nm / 27.4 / 23.4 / 25.5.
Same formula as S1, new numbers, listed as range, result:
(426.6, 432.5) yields 29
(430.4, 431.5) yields 23.5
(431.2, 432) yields 39.9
